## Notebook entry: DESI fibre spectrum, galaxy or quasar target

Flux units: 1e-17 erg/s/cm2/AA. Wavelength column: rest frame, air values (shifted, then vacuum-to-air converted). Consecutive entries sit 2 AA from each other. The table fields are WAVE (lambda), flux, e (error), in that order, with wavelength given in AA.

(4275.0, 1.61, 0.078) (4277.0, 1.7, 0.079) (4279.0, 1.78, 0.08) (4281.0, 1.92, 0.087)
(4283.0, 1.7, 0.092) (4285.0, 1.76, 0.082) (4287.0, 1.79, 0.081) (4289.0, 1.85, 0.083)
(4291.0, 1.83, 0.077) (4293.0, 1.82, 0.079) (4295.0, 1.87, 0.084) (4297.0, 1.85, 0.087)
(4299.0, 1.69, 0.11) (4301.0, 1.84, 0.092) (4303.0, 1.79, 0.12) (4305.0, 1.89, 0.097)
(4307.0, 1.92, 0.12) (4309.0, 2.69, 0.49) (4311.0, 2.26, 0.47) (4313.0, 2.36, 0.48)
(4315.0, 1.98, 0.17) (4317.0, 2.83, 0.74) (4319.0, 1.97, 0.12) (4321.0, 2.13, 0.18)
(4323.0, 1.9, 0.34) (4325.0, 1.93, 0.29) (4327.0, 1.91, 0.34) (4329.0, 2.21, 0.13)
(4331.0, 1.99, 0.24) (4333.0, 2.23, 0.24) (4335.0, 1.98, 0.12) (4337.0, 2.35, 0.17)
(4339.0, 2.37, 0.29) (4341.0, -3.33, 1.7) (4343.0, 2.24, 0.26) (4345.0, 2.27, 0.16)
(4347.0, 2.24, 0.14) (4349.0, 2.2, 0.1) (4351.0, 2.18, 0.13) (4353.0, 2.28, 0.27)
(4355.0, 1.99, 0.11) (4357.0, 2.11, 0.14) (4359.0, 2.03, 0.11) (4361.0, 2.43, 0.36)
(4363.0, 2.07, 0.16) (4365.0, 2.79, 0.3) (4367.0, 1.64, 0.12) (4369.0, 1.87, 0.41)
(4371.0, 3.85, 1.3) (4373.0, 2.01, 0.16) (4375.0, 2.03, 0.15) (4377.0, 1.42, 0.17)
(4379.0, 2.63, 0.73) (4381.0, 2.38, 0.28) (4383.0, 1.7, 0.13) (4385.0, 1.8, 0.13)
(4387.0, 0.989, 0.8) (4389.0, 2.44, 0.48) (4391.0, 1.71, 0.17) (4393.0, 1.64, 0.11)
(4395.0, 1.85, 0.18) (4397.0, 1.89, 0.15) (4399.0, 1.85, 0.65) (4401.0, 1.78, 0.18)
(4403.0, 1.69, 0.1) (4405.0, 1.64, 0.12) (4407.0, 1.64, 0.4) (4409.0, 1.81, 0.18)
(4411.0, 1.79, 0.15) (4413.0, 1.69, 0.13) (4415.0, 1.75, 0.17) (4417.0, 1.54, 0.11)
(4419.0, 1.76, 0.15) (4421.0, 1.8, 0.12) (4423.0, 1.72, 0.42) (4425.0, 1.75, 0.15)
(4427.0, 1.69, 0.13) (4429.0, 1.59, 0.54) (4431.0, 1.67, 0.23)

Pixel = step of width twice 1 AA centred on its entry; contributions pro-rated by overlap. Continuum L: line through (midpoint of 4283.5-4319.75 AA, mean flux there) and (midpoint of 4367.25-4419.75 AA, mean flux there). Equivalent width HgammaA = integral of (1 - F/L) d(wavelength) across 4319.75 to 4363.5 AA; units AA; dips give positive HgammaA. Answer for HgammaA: 1.2 AA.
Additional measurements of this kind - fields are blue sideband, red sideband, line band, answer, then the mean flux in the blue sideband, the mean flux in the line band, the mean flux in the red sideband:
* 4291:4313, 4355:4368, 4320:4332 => 0.2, 1.97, 2.01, 2.16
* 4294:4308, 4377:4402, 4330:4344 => 3.4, 1.84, 1.4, 1.87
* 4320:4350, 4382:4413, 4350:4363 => -2.9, 1.77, 2.16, 1.75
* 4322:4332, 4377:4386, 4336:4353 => 3.4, 1.99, 1.61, 2.05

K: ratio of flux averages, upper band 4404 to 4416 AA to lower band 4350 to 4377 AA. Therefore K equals 0.77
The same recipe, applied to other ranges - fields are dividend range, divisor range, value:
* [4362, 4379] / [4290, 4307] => 1.22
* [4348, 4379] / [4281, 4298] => 1.22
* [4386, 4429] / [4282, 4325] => 0.87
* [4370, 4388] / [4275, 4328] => 1.07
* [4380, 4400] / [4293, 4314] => 0.91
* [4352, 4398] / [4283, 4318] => 1.04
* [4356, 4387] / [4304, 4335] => 1.00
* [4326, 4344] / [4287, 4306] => 0.85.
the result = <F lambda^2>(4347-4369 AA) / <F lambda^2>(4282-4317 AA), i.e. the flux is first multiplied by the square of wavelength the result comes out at 1.1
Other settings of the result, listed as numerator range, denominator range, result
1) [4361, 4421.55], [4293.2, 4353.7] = 1.03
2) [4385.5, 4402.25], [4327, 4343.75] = 1.20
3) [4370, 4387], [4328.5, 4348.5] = 1.33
